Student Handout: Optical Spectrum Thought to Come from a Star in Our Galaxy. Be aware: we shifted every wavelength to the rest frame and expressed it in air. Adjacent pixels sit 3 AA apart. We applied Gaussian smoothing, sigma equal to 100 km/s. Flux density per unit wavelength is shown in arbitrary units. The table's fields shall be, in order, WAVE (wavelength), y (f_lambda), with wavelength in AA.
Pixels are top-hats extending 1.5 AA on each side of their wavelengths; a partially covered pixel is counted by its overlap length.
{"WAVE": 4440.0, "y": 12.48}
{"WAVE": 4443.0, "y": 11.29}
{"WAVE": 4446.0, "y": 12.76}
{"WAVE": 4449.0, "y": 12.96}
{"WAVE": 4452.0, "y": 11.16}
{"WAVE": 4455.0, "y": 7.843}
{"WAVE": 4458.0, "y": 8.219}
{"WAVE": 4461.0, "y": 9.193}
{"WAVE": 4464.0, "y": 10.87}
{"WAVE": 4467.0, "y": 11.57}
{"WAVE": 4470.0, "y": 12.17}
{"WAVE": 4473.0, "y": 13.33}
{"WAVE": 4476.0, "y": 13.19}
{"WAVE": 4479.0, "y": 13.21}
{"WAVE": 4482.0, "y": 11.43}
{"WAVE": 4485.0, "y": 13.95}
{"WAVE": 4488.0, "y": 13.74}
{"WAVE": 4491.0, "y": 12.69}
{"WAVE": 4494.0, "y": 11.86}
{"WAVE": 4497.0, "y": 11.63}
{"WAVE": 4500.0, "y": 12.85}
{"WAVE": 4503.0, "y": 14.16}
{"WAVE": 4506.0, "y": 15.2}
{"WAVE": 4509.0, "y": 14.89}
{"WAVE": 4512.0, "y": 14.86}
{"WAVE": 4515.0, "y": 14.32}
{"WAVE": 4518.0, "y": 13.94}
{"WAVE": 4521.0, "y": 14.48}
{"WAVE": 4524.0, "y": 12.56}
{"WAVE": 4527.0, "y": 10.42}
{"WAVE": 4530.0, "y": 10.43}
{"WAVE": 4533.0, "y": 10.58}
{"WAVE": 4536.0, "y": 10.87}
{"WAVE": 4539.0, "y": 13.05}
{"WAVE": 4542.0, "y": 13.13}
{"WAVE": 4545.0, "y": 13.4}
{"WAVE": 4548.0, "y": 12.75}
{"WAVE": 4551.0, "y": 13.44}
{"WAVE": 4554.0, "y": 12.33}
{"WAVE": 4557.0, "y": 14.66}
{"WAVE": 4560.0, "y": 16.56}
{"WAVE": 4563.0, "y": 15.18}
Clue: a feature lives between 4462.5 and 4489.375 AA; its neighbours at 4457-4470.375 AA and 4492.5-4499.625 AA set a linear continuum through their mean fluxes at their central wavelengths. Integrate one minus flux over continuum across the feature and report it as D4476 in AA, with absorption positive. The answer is -4.1 AA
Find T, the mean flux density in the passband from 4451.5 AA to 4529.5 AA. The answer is 12.4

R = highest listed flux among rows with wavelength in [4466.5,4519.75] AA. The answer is 15.2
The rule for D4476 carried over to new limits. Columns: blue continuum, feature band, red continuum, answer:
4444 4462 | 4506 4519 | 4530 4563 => -2.7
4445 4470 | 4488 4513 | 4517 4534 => -4.3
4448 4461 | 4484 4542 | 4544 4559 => -5.0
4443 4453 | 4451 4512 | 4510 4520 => 5.1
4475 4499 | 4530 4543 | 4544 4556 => 1.3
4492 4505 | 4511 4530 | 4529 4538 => -2.7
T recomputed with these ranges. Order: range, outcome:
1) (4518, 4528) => 12.8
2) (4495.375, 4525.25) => 13.9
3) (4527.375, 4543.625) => 11.5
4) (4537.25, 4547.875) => 13.1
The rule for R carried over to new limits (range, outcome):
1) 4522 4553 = 13.44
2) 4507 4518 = 14.89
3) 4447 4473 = 13.33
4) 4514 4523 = 14.48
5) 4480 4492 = 13.95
